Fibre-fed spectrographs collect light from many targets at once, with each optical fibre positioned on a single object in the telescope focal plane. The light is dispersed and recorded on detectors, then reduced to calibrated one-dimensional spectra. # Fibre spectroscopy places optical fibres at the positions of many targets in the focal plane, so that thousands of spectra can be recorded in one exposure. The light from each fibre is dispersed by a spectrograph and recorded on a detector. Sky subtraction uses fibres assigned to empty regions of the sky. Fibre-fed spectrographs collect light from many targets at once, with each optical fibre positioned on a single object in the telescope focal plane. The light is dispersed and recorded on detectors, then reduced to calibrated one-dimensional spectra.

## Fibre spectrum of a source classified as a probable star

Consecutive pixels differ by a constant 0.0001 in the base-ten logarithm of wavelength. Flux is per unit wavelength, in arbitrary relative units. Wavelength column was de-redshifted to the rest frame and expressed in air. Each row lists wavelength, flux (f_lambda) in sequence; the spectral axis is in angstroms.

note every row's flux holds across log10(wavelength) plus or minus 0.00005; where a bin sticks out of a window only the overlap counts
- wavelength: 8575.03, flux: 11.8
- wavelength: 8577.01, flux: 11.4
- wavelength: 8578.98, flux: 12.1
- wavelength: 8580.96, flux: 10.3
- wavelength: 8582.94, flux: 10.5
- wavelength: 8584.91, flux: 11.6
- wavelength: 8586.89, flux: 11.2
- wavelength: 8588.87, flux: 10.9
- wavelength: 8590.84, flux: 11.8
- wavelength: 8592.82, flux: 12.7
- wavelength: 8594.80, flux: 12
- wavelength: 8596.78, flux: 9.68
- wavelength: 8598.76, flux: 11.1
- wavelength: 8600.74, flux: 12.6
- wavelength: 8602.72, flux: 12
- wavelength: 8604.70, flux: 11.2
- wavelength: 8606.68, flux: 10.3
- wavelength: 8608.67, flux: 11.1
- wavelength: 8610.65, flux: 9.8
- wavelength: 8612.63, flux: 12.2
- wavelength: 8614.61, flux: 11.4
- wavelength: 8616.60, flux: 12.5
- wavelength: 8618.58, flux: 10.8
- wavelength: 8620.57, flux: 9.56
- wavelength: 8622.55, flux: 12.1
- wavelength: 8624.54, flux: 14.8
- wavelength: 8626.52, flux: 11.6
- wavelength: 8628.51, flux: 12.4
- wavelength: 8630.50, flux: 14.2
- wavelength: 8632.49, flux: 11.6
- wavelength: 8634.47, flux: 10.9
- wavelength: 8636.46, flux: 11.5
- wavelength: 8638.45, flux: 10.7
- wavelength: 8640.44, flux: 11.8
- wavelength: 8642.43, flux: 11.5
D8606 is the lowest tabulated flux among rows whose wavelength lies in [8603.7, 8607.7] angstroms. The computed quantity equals 10.3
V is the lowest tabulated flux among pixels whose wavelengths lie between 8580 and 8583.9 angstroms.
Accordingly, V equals 10.3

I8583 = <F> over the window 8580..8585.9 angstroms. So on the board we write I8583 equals 10.8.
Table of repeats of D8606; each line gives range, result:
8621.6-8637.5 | 10.9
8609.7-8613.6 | 9.8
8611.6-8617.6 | 11.4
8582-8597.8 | 9.68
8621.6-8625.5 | 12.1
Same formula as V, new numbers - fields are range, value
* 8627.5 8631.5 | 12.4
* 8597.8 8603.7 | 11.1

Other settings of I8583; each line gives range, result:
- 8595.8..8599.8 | 10.4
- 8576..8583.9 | 11.1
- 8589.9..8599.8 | 11.5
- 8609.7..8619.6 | 11.3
